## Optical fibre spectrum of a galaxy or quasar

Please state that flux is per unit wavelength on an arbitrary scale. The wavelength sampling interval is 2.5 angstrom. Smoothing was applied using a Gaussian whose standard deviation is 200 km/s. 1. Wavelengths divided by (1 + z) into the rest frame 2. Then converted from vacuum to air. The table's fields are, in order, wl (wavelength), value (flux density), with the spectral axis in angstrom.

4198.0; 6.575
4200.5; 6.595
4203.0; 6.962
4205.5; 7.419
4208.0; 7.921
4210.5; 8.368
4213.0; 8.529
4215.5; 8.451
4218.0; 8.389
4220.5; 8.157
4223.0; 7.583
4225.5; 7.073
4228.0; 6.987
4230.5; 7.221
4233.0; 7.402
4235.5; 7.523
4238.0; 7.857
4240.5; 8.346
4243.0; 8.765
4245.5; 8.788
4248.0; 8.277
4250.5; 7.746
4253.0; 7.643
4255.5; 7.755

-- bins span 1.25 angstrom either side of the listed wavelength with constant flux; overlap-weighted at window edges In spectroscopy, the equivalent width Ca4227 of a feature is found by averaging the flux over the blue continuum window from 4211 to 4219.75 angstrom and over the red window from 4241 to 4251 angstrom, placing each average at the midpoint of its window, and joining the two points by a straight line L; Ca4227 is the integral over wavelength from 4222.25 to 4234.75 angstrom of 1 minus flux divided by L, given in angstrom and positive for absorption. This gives 1.8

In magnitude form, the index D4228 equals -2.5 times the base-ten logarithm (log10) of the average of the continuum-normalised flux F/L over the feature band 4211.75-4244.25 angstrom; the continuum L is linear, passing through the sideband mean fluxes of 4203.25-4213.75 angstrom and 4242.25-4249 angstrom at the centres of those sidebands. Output 0.06 mag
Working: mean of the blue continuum 7.93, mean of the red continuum 8.61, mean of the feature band 7.87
